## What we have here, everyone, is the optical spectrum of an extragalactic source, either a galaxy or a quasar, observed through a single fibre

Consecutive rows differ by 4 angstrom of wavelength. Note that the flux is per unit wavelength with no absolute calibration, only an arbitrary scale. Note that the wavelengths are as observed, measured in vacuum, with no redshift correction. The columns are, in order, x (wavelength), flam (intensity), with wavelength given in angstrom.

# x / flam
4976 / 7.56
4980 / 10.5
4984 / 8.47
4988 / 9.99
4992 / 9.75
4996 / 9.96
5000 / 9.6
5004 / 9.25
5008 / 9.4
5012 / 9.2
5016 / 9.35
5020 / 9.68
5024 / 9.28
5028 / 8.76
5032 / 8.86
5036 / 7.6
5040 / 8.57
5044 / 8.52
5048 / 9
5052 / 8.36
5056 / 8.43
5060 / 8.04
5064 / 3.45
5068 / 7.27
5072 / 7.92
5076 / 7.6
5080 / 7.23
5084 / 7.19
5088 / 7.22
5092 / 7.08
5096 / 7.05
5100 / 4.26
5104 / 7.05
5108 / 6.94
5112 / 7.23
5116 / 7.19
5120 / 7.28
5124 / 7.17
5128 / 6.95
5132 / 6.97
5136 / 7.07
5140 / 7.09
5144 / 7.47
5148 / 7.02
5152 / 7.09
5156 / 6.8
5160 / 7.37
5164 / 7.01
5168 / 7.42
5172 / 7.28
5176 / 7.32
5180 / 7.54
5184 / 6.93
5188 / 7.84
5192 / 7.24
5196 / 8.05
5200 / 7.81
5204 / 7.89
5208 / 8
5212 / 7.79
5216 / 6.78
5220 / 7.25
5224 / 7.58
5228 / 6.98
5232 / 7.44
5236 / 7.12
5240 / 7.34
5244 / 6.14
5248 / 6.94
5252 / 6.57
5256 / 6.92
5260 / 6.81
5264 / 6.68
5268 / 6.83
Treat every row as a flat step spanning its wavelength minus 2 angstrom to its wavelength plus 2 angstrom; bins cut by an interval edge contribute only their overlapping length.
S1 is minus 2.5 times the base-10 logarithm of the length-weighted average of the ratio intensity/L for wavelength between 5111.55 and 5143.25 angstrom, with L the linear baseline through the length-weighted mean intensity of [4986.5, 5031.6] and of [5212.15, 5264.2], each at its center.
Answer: 0.15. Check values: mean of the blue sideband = 9.45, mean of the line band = 7.13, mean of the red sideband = 7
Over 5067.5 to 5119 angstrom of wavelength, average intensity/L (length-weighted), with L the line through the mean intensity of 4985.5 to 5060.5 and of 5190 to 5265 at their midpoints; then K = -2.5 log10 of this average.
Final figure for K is 0.199 mag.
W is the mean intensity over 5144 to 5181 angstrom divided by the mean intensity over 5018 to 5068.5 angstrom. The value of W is 0.88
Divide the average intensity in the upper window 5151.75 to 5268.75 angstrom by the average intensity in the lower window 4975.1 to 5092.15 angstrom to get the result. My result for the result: 0.85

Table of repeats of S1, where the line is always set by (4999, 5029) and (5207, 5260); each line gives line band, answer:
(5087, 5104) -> 0.30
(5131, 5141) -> 0.15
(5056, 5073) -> 0.28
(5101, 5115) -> 0.21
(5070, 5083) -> 0.15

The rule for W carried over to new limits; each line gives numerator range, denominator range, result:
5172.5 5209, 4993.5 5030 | 0.81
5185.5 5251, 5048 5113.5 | 1.04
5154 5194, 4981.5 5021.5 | 0.77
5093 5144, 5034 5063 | 0.84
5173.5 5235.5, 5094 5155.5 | 1.08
